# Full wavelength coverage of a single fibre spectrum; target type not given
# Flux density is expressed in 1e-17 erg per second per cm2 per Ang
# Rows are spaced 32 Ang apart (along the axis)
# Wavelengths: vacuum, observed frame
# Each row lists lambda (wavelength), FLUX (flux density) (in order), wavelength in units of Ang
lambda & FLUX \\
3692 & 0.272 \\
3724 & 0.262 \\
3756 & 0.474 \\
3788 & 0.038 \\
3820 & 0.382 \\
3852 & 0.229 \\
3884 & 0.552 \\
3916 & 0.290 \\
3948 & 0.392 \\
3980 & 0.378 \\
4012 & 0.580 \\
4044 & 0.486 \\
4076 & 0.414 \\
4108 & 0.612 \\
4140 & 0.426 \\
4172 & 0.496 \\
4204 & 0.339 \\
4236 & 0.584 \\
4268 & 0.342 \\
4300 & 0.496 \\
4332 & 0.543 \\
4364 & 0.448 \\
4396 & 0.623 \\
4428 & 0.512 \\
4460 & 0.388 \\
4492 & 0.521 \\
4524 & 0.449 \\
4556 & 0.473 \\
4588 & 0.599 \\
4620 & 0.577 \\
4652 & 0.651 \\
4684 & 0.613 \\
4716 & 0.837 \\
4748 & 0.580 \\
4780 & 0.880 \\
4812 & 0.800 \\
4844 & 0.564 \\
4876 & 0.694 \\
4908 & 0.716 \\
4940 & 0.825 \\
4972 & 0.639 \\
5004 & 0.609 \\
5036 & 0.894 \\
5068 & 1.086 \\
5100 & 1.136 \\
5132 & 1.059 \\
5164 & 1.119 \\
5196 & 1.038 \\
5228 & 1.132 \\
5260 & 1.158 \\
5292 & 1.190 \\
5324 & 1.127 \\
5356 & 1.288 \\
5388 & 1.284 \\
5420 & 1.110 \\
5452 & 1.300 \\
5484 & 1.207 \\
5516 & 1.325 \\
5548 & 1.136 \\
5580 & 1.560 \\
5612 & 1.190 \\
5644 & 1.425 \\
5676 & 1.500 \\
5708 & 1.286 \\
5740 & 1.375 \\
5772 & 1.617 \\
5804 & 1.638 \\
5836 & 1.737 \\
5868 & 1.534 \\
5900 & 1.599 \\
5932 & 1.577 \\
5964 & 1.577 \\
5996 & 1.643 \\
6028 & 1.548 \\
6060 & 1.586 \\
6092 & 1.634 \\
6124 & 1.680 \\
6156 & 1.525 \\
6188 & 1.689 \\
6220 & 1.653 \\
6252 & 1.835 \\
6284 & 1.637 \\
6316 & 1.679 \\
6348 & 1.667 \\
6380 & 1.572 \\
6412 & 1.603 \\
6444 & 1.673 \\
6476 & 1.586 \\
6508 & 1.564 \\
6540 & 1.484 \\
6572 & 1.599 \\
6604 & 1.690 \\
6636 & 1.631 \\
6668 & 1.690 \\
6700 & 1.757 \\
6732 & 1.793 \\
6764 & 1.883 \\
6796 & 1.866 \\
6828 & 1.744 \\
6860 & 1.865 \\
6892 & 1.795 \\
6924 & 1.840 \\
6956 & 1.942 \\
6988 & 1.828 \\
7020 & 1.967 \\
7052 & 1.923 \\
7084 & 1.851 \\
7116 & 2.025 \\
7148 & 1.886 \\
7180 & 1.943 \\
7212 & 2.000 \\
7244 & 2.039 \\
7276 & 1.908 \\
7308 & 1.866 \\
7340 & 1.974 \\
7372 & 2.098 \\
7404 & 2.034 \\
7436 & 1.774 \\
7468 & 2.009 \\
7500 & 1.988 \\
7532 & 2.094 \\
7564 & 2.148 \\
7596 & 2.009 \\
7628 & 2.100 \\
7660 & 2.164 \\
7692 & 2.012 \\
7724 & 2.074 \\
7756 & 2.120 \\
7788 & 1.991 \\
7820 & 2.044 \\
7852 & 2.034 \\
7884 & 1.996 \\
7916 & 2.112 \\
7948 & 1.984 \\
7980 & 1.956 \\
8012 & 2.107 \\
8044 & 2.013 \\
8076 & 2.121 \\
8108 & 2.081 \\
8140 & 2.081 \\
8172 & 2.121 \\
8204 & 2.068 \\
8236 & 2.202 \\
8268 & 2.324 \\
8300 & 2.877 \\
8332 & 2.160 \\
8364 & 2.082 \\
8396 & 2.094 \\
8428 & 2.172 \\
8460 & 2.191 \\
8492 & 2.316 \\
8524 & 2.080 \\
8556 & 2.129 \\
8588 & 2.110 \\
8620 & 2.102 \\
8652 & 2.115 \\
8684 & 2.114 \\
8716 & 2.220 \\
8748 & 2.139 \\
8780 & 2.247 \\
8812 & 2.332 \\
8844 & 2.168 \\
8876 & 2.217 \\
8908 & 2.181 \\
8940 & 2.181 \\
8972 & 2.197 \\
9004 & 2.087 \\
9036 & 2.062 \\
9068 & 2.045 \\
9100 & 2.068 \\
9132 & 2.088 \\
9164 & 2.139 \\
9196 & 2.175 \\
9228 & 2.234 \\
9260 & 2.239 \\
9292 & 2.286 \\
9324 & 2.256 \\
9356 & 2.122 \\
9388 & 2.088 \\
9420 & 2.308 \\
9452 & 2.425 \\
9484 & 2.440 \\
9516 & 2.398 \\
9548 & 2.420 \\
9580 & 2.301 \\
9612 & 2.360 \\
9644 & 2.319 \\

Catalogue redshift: 0.262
